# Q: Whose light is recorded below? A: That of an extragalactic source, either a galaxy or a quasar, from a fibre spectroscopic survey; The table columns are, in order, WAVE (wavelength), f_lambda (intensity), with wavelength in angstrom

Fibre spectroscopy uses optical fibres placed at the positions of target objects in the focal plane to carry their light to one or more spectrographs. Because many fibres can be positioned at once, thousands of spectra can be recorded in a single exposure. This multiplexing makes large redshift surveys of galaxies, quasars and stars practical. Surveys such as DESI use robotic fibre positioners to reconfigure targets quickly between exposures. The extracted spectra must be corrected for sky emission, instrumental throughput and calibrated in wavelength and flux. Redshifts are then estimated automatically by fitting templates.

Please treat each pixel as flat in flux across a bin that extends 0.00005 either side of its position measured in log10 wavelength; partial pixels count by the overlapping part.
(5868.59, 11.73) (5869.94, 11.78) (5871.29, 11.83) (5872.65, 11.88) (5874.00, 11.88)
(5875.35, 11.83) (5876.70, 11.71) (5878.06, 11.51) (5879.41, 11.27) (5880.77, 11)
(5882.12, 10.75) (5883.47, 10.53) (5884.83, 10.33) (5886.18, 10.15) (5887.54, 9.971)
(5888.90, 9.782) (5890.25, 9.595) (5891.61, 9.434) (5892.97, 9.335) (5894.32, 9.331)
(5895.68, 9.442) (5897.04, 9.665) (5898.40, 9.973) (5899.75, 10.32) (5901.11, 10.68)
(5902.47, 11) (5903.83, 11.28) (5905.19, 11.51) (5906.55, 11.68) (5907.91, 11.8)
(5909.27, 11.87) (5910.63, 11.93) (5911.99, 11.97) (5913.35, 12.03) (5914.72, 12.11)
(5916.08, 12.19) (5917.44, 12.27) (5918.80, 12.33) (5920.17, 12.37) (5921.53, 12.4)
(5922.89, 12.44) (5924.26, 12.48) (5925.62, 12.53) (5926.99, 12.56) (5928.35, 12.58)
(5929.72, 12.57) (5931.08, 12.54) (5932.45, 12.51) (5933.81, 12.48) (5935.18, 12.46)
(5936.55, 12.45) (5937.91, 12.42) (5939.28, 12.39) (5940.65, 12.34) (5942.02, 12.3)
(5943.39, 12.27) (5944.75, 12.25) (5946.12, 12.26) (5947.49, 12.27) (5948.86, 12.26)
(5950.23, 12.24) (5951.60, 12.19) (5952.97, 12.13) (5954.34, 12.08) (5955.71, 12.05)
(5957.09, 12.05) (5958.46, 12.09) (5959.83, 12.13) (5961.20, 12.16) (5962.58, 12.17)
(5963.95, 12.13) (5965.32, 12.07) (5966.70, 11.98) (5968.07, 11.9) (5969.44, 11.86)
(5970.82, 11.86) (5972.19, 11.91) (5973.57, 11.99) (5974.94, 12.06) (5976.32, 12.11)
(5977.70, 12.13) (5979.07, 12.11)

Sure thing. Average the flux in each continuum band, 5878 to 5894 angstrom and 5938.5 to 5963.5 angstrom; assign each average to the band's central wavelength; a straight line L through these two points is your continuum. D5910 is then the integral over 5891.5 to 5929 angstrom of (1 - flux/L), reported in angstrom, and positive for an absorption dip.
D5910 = -1.5 angstrom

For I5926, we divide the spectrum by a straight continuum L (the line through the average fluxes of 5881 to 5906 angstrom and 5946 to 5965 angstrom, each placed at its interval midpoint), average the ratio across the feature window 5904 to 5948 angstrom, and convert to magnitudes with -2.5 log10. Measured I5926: -0.10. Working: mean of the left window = 10.2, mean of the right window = 12.2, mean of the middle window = 12.3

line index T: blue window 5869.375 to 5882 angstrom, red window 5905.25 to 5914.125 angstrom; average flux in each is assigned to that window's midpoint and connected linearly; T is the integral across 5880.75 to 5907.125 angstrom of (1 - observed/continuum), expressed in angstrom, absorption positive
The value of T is 3.3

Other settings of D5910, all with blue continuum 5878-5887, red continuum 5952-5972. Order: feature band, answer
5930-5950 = -1.2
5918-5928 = -0.9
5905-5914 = -0.5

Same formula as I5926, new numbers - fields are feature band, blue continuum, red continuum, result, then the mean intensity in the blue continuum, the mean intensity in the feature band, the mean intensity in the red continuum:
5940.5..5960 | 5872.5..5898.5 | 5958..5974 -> -0.04 mag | 10.4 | 12.2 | 12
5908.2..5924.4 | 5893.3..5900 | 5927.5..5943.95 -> -0.10 mag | 9.7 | 12.2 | 12.4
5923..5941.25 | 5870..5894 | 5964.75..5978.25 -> -0.09 mag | 10.8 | 12.5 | 12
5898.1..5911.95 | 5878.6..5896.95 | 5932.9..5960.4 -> -0.06 mag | 10.1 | 11.3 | 12.3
